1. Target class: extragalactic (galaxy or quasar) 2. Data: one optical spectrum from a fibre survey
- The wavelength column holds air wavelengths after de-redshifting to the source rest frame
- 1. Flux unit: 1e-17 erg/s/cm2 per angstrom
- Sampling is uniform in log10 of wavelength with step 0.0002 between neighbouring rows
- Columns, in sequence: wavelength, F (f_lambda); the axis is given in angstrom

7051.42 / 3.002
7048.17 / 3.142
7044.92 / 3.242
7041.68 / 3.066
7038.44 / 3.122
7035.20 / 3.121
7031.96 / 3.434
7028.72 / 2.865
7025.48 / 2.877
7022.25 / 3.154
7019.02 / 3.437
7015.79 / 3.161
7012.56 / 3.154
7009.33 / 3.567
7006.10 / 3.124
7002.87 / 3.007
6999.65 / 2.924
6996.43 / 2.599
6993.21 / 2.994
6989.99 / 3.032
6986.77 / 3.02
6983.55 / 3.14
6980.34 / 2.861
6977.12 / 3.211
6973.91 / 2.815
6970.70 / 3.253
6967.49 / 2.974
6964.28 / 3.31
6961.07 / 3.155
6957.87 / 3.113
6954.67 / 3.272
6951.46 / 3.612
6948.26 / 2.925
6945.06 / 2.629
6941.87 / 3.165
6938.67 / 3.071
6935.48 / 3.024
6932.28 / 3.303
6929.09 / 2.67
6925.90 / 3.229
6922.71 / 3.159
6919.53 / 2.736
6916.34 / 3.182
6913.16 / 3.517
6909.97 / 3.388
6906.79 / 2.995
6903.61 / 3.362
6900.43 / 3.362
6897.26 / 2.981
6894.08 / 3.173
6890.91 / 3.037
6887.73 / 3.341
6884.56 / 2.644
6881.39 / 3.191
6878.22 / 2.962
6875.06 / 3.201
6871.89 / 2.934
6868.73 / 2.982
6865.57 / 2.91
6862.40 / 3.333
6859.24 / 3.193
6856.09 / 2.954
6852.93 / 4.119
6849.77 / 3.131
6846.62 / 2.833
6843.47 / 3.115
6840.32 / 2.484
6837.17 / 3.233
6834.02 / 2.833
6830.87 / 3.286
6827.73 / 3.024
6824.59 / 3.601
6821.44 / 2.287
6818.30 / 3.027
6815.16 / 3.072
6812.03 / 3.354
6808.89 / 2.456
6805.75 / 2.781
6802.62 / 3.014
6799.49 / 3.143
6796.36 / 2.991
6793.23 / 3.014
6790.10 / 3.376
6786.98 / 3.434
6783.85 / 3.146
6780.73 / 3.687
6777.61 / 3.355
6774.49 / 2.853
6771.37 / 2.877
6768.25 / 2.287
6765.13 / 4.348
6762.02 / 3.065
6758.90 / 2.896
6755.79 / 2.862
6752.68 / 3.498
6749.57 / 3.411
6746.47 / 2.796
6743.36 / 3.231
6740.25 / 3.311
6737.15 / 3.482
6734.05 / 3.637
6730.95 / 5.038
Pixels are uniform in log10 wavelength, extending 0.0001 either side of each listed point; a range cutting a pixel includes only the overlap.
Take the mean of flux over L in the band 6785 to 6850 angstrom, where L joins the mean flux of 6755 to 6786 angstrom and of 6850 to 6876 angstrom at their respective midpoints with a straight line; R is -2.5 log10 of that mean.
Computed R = 0.05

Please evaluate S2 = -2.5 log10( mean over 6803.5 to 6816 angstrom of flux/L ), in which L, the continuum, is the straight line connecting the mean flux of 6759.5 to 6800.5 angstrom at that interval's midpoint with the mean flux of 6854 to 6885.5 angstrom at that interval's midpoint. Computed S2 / 0.084 mag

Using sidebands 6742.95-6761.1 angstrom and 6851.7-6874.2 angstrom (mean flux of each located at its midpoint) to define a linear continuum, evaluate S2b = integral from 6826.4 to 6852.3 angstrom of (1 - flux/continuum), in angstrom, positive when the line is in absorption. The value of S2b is 1.1 angstrom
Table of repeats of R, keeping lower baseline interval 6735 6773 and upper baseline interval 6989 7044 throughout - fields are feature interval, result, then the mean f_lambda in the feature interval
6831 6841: 0.075 mag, 2.94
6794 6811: 0.095 mag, 2.9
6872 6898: 0.027 mag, 3.06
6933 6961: 0.003 mag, 3.11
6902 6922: -0.022 mag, 3.2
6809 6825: 0.066 mag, 2.97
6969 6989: 0.022 mag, 3.05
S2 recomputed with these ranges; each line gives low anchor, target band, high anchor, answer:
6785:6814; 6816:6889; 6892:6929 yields 0.02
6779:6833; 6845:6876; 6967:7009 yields -0.03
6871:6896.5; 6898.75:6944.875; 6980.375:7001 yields -0.04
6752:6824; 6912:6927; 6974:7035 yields -0.03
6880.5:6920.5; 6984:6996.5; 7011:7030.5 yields 0.05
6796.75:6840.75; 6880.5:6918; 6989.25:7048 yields -0.05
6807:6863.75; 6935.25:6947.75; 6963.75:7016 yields 0.04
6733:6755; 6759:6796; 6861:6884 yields 0.02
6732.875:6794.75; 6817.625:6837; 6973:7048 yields 0.06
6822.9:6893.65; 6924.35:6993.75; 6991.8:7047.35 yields 0.01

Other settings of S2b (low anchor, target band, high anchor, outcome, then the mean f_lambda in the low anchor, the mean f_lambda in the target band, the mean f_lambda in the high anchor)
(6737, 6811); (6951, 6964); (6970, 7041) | -0.7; 3.13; 3.26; 3.08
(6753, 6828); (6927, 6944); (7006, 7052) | 0.5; 3.09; 3.04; 3.17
